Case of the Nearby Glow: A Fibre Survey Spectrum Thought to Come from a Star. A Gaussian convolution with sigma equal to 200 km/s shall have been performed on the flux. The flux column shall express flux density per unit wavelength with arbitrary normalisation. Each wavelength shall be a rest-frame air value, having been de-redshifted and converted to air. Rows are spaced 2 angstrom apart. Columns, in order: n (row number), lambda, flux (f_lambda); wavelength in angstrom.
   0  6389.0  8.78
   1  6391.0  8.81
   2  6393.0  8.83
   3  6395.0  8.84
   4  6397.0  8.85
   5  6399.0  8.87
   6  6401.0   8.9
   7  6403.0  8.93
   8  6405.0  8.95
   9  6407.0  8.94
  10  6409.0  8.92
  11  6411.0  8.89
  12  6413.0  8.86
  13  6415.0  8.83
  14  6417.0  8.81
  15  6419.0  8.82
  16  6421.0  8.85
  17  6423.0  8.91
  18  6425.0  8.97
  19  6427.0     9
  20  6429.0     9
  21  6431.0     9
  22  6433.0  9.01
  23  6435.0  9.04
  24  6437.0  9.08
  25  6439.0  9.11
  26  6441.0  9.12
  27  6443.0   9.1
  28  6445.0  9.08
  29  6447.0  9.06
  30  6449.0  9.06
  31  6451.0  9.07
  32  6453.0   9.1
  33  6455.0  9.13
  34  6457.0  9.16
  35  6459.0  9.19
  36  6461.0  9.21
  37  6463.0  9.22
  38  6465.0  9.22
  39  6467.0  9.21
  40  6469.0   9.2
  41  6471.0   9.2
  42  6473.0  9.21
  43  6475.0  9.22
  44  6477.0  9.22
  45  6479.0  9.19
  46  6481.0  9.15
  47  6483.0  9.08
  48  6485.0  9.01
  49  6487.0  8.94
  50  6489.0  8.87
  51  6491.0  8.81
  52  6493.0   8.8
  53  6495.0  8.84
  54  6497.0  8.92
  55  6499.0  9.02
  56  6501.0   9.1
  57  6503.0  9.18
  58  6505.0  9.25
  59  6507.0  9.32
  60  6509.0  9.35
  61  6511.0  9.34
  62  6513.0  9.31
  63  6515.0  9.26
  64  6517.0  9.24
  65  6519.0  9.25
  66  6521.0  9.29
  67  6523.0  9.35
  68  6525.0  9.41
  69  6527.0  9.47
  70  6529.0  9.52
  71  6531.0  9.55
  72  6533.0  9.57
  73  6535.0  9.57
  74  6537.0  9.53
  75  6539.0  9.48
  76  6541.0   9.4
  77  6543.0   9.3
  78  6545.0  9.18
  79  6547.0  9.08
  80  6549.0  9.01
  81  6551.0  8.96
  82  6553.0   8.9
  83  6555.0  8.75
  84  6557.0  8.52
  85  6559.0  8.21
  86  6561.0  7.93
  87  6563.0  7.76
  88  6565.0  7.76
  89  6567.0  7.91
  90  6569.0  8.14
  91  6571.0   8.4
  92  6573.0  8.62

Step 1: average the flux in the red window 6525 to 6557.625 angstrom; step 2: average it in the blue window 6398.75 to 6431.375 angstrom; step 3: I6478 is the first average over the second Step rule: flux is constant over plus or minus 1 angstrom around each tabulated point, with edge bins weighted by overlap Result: 1.04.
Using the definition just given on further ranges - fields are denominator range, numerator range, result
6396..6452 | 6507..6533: 1.04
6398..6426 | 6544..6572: 0.95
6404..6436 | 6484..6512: 1.01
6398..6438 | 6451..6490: 1.02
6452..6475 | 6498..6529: 1.01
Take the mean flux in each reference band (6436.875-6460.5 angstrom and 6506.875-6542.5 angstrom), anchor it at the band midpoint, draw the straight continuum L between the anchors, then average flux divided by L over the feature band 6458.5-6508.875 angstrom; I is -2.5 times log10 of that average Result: 0.02 mag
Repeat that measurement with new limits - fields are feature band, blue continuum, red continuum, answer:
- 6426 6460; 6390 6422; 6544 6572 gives -0.037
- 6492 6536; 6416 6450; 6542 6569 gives -0.069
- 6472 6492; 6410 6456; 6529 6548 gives 0.014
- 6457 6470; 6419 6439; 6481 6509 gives -0.024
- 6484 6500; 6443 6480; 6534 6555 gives 0.034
